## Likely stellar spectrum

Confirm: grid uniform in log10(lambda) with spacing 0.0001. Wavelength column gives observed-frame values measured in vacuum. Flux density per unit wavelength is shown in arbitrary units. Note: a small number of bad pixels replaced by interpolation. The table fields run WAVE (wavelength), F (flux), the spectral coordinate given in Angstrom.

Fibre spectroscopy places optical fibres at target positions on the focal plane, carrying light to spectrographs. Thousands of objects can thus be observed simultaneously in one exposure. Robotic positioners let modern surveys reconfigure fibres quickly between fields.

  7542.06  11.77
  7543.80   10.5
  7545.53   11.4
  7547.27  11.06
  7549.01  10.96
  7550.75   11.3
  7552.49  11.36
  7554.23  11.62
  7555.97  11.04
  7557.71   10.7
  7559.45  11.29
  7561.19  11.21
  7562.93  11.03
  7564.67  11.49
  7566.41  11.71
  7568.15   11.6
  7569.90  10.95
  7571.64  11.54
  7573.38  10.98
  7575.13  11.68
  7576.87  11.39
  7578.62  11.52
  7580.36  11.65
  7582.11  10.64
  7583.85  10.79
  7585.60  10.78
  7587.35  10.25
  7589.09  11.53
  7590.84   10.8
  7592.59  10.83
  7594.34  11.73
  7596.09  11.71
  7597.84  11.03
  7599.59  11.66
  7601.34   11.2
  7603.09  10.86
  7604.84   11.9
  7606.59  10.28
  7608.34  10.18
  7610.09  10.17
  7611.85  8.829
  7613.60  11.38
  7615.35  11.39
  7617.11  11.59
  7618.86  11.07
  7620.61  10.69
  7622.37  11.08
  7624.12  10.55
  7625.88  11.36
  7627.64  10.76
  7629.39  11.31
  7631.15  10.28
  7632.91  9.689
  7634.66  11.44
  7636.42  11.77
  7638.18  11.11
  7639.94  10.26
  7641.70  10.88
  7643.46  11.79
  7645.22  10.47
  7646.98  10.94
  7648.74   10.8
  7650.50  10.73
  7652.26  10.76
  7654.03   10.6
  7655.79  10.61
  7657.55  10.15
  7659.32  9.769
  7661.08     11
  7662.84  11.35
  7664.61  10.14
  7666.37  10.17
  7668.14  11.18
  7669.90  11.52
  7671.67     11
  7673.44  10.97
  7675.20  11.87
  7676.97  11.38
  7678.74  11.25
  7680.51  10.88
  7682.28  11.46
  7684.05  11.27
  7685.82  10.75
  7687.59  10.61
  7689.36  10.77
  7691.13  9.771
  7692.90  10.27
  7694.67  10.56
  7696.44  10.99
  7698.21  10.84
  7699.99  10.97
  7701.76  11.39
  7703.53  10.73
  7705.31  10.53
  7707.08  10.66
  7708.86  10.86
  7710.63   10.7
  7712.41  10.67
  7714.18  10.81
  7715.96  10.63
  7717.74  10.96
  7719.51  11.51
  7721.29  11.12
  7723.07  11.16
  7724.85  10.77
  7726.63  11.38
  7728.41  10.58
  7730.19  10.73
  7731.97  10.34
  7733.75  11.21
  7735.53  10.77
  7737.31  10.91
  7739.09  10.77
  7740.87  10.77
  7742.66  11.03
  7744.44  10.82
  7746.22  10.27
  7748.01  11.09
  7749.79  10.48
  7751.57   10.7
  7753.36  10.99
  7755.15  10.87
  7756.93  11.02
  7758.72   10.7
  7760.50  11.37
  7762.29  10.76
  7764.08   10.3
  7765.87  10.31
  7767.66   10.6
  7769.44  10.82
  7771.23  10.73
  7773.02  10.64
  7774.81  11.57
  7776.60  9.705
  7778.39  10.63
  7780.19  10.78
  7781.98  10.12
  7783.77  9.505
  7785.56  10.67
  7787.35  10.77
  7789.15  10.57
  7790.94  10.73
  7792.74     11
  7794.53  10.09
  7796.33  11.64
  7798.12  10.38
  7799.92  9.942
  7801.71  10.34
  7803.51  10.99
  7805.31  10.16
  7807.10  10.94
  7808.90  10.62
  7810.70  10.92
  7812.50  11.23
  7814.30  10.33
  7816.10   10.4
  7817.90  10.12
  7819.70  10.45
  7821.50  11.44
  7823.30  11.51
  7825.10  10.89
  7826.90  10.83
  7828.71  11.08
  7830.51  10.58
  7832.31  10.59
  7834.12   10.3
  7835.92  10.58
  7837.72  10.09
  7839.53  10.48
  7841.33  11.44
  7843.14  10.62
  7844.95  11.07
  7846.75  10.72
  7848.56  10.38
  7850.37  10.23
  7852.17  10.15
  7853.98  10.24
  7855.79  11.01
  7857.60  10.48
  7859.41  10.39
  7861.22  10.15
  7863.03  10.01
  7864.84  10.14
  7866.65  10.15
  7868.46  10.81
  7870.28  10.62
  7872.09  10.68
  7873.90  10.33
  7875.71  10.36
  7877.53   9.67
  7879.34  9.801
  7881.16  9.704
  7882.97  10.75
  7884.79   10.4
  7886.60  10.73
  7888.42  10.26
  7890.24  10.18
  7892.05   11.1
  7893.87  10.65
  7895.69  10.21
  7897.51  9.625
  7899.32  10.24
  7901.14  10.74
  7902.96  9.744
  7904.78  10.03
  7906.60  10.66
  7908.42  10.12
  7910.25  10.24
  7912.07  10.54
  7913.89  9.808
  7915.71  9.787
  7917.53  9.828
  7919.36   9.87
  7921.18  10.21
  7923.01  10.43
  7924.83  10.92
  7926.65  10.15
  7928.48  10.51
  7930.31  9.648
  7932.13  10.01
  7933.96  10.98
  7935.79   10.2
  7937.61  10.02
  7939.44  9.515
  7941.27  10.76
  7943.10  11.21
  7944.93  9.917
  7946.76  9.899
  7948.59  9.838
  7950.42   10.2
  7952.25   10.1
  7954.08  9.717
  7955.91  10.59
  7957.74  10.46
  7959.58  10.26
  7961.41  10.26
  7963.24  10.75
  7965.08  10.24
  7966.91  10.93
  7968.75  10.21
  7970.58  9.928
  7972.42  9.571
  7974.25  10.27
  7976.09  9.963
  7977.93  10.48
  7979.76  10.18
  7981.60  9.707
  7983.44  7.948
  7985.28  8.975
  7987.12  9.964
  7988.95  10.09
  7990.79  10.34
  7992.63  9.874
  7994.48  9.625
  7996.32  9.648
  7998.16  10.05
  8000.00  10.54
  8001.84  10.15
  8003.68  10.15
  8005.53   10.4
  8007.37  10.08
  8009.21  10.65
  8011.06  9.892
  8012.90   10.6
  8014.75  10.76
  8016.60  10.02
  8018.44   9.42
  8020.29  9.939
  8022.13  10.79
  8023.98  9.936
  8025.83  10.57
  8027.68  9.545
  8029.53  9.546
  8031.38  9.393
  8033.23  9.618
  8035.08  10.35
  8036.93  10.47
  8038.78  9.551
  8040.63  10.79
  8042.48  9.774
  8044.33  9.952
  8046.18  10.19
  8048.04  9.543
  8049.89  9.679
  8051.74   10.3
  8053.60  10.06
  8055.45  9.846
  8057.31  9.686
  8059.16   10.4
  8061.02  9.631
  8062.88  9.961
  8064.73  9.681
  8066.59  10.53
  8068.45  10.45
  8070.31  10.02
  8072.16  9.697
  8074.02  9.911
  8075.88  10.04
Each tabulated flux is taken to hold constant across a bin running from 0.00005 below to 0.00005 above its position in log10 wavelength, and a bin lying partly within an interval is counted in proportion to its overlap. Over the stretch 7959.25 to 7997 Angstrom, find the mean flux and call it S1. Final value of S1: 9.96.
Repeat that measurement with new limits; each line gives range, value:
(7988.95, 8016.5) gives 10.2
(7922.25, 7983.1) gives 10.2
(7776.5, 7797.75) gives 10.5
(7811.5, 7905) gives 10.5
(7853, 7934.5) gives 10.3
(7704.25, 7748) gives 10.8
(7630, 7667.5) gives 10.7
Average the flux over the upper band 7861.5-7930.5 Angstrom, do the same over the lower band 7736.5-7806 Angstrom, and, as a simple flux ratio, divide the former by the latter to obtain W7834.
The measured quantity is 0.96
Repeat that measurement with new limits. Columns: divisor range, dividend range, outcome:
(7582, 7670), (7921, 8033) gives 0.93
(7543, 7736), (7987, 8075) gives 0.92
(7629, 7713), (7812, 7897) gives 0.97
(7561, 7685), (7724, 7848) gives 0.97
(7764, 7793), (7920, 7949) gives 0.97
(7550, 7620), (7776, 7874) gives 0.95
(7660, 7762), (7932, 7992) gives 0.93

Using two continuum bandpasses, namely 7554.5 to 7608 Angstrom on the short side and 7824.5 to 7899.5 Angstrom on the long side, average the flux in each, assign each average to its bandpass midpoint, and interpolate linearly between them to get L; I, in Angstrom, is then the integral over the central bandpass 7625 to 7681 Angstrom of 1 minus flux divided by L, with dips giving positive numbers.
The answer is 0.6 Angstrom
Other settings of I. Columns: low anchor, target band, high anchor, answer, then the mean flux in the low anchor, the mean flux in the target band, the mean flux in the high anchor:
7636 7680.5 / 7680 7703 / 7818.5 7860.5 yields 0.1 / 10.9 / 10.8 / 10.7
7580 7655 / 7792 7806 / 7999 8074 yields 0.0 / 10.9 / 10.6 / 10.1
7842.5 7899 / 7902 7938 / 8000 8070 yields 0.3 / 10.4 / 10.2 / 10.1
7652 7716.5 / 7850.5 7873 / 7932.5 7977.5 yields 0.1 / 10.8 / 10.4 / 10.2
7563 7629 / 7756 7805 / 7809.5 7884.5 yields 0.3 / 11.1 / 10.6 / 10.5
